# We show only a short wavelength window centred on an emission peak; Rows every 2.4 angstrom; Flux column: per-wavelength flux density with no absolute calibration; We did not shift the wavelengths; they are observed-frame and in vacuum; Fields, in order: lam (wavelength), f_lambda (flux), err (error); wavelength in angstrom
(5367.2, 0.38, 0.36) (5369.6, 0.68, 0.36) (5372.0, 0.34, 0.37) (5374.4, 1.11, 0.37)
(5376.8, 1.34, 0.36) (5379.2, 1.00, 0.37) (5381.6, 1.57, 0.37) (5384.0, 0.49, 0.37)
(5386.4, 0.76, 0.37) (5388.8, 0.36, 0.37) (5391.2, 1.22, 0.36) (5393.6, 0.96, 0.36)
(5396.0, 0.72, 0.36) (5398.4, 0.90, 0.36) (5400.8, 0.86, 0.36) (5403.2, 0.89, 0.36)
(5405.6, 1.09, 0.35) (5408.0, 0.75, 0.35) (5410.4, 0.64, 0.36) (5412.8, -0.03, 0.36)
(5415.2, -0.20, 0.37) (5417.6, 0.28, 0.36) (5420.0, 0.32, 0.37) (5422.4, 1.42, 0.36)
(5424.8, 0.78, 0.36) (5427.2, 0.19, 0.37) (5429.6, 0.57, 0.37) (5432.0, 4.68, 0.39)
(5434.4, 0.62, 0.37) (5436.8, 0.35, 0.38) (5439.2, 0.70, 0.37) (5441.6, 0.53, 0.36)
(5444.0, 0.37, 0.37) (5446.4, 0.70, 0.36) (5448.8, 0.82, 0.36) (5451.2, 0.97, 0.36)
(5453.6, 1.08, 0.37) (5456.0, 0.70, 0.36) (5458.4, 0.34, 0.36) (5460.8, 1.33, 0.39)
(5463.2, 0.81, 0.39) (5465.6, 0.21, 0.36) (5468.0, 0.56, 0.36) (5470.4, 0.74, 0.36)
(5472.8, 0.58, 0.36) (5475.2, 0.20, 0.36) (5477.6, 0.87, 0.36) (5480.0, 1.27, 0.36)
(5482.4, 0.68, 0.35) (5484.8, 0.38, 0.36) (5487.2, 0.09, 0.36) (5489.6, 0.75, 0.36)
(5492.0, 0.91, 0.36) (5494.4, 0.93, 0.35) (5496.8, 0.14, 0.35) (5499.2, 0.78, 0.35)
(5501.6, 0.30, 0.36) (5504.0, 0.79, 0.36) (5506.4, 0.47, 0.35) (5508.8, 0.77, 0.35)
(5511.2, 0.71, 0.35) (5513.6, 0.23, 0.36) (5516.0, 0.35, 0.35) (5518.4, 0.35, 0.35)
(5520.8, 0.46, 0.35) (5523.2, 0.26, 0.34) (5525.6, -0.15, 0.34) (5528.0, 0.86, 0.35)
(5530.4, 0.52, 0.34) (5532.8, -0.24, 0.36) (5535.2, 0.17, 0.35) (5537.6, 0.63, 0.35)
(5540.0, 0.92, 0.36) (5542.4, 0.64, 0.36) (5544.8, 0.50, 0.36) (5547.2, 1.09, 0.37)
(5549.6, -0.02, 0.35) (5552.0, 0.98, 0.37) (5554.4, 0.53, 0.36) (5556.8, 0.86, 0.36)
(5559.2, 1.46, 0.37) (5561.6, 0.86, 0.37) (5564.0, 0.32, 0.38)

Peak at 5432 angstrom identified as [O III] 5007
